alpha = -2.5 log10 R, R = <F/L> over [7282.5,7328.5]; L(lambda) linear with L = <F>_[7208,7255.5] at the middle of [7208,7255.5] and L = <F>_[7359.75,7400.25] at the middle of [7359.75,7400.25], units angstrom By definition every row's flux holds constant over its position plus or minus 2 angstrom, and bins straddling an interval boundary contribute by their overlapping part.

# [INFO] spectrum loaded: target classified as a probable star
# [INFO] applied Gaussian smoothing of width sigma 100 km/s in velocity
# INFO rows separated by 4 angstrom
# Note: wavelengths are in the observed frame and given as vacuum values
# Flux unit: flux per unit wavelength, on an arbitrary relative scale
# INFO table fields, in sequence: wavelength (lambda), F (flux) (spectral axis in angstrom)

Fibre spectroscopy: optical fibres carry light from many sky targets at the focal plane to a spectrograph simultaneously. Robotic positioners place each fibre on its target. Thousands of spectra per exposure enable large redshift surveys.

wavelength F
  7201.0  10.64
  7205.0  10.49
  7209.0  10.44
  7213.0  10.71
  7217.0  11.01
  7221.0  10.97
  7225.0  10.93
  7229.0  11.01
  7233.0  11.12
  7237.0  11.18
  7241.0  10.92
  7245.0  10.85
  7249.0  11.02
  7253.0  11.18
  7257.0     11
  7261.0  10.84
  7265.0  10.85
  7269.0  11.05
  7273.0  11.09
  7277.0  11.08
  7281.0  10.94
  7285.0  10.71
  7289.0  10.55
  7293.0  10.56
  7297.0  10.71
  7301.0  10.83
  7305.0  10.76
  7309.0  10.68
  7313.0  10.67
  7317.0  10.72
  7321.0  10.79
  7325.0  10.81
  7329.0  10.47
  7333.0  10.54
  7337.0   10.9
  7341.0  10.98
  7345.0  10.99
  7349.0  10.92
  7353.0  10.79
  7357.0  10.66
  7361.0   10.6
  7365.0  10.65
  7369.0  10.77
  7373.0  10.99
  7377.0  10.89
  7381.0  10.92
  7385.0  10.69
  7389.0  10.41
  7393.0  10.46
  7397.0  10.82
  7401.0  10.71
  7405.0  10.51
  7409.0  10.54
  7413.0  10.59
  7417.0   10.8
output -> 0.01 mag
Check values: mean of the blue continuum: 11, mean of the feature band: 10.7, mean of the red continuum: 10.7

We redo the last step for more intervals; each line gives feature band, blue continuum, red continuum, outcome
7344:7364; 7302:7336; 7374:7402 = -0.01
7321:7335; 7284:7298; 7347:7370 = 0.00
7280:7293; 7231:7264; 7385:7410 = 0.02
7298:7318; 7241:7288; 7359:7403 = 0.01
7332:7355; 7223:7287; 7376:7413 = -0.01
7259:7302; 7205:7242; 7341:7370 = 0.00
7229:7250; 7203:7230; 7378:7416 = -0.02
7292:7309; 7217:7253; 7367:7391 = 0.02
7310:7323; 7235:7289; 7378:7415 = 0.01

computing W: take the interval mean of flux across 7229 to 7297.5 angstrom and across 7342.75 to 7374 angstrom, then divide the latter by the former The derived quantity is 0.99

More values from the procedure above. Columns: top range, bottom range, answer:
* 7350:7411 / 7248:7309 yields 0.98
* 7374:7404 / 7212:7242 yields 0.97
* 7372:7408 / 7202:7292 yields 0.98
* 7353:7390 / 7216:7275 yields 0.98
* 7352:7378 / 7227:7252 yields 0.98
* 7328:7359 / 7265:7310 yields 1.00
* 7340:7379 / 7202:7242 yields 1.00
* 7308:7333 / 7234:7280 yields 0.97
